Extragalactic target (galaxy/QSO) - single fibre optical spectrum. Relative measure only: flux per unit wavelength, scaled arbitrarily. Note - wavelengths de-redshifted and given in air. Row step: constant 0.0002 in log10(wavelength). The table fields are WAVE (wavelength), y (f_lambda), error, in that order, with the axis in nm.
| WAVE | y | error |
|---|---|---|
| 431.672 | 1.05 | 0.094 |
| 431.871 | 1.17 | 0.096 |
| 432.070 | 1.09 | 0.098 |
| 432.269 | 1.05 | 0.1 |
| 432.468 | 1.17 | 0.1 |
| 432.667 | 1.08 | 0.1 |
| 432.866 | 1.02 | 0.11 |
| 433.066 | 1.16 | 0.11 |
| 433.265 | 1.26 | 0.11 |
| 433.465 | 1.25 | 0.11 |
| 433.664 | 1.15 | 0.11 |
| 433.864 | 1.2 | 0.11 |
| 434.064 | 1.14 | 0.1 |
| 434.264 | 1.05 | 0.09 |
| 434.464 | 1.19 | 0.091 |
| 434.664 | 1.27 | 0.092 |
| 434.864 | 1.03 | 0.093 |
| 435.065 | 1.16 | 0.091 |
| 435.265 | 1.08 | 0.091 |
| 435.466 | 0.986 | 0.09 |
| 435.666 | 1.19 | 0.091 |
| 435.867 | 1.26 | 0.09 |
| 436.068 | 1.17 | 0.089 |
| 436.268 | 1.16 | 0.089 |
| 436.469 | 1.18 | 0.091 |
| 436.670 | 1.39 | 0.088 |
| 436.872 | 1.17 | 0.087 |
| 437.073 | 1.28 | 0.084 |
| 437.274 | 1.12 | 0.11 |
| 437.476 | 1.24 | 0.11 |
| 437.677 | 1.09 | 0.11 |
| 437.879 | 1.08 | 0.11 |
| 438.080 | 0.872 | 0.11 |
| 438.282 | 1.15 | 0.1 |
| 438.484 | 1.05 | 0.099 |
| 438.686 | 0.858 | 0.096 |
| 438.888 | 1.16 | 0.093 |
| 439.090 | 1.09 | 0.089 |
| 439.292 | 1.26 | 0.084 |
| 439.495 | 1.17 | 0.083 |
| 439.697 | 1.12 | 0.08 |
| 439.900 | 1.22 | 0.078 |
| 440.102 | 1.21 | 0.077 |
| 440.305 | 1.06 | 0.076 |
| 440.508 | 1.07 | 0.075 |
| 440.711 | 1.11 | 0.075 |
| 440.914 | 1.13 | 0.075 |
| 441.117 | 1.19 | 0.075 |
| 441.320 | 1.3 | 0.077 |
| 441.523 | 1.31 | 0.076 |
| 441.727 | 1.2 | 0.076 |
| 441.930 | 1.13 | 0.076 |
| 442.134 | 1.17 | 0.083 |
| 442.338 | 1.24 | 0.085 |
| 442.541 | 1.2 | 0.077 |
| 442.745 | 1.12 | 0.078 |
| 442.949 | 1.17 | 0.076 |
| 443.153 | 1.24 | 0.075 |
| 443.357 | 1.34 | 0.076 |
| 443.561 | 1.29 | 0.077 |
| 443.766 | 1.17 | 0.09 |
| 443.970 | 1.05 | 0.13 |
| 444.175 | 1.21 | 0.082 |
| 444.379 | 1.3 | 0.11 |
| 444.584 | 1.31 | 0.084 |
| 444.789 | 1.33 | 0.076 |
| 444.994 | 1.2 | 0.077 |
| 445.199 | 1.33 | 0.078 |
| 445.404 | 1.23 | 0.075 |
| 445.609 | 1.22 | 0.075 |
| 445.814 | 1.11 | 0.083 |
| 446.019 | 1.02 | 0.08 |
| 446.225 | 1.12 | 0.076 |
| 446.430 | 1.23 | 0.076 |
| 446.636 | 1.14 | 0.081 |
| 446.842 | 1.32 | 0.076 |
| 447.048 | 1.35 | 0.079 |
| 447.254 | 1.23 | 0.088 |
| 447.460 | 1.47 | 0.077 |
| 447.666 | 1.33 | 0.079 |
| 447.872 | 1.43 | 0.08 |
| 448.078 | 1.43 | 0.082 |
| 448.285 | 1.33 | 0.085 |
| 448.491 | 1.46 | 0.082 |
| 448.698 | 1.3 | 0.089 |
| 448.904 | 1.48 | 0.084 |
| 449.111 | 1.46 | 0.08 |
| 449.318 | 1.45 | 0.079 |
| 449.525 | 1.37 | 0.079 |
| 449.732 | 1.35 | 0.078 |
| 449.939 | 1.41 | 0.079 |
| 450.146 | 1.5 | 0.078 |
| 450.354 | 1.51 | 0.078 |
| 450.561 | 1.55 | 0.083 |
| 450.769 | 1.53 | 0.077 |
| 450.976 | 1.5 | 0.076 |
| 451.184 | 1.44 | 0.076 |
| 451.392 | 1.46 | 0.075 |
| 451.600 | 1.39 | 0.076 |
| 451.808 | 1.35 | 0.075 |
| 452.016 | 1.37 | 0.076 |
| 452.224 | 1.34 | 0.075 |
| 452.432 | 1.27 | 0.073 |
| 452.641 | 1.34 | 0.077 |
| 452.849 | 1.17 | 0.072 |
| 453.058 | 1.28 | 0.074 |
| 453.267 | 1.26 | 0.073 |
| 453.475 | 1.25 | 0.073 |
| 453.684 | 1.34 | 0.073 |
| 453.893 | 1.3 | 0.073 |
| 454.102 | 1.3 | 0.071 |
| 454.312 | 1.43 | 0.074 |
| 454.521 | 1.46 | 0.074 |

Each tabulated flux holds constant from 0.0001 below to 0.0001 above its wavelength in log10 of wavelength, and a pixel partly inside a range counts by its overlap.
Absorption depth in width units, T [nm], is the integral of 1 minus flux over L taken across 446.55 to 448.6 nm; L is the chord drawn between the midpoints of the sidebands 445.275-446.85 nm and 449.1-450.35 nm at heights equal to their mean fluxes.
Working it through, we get -0.12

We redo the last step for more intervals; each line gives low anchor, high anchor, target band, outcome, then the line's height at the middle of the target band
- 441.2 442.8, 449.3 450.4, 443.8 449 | 0.22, 1.33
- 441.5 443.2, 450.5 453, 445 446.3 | 0.09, 1.26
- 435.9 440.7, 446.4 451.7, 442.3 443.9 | 0.05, 1.26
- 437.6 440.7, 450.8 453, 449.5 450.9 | -0.14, 1.33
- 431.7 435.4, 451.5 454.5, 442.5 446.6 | 0.10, 1.24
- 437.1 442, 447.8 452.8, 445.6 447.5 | 0.15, 1.32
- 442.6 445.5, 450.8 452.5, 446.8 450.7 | -0.21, 1.34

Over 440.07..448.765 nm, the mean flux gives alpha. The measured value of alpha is 1.24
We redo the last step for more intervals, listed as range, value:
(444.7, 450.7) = 1.33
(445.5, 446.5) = 1.14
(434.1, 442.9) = 1.15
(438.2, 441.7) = 1.15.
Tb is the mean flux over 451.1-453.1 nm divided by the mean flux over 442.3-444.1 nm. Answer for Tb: 1.12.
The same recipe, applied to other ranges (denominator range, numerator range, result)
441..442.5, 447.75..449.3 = 1.16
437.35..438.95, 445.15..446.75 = 1.10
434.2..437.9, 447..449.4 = 1.20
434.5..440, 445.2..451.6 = 1.19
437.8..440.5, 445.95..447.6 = 1.13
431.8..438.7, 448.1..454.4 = 1.21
